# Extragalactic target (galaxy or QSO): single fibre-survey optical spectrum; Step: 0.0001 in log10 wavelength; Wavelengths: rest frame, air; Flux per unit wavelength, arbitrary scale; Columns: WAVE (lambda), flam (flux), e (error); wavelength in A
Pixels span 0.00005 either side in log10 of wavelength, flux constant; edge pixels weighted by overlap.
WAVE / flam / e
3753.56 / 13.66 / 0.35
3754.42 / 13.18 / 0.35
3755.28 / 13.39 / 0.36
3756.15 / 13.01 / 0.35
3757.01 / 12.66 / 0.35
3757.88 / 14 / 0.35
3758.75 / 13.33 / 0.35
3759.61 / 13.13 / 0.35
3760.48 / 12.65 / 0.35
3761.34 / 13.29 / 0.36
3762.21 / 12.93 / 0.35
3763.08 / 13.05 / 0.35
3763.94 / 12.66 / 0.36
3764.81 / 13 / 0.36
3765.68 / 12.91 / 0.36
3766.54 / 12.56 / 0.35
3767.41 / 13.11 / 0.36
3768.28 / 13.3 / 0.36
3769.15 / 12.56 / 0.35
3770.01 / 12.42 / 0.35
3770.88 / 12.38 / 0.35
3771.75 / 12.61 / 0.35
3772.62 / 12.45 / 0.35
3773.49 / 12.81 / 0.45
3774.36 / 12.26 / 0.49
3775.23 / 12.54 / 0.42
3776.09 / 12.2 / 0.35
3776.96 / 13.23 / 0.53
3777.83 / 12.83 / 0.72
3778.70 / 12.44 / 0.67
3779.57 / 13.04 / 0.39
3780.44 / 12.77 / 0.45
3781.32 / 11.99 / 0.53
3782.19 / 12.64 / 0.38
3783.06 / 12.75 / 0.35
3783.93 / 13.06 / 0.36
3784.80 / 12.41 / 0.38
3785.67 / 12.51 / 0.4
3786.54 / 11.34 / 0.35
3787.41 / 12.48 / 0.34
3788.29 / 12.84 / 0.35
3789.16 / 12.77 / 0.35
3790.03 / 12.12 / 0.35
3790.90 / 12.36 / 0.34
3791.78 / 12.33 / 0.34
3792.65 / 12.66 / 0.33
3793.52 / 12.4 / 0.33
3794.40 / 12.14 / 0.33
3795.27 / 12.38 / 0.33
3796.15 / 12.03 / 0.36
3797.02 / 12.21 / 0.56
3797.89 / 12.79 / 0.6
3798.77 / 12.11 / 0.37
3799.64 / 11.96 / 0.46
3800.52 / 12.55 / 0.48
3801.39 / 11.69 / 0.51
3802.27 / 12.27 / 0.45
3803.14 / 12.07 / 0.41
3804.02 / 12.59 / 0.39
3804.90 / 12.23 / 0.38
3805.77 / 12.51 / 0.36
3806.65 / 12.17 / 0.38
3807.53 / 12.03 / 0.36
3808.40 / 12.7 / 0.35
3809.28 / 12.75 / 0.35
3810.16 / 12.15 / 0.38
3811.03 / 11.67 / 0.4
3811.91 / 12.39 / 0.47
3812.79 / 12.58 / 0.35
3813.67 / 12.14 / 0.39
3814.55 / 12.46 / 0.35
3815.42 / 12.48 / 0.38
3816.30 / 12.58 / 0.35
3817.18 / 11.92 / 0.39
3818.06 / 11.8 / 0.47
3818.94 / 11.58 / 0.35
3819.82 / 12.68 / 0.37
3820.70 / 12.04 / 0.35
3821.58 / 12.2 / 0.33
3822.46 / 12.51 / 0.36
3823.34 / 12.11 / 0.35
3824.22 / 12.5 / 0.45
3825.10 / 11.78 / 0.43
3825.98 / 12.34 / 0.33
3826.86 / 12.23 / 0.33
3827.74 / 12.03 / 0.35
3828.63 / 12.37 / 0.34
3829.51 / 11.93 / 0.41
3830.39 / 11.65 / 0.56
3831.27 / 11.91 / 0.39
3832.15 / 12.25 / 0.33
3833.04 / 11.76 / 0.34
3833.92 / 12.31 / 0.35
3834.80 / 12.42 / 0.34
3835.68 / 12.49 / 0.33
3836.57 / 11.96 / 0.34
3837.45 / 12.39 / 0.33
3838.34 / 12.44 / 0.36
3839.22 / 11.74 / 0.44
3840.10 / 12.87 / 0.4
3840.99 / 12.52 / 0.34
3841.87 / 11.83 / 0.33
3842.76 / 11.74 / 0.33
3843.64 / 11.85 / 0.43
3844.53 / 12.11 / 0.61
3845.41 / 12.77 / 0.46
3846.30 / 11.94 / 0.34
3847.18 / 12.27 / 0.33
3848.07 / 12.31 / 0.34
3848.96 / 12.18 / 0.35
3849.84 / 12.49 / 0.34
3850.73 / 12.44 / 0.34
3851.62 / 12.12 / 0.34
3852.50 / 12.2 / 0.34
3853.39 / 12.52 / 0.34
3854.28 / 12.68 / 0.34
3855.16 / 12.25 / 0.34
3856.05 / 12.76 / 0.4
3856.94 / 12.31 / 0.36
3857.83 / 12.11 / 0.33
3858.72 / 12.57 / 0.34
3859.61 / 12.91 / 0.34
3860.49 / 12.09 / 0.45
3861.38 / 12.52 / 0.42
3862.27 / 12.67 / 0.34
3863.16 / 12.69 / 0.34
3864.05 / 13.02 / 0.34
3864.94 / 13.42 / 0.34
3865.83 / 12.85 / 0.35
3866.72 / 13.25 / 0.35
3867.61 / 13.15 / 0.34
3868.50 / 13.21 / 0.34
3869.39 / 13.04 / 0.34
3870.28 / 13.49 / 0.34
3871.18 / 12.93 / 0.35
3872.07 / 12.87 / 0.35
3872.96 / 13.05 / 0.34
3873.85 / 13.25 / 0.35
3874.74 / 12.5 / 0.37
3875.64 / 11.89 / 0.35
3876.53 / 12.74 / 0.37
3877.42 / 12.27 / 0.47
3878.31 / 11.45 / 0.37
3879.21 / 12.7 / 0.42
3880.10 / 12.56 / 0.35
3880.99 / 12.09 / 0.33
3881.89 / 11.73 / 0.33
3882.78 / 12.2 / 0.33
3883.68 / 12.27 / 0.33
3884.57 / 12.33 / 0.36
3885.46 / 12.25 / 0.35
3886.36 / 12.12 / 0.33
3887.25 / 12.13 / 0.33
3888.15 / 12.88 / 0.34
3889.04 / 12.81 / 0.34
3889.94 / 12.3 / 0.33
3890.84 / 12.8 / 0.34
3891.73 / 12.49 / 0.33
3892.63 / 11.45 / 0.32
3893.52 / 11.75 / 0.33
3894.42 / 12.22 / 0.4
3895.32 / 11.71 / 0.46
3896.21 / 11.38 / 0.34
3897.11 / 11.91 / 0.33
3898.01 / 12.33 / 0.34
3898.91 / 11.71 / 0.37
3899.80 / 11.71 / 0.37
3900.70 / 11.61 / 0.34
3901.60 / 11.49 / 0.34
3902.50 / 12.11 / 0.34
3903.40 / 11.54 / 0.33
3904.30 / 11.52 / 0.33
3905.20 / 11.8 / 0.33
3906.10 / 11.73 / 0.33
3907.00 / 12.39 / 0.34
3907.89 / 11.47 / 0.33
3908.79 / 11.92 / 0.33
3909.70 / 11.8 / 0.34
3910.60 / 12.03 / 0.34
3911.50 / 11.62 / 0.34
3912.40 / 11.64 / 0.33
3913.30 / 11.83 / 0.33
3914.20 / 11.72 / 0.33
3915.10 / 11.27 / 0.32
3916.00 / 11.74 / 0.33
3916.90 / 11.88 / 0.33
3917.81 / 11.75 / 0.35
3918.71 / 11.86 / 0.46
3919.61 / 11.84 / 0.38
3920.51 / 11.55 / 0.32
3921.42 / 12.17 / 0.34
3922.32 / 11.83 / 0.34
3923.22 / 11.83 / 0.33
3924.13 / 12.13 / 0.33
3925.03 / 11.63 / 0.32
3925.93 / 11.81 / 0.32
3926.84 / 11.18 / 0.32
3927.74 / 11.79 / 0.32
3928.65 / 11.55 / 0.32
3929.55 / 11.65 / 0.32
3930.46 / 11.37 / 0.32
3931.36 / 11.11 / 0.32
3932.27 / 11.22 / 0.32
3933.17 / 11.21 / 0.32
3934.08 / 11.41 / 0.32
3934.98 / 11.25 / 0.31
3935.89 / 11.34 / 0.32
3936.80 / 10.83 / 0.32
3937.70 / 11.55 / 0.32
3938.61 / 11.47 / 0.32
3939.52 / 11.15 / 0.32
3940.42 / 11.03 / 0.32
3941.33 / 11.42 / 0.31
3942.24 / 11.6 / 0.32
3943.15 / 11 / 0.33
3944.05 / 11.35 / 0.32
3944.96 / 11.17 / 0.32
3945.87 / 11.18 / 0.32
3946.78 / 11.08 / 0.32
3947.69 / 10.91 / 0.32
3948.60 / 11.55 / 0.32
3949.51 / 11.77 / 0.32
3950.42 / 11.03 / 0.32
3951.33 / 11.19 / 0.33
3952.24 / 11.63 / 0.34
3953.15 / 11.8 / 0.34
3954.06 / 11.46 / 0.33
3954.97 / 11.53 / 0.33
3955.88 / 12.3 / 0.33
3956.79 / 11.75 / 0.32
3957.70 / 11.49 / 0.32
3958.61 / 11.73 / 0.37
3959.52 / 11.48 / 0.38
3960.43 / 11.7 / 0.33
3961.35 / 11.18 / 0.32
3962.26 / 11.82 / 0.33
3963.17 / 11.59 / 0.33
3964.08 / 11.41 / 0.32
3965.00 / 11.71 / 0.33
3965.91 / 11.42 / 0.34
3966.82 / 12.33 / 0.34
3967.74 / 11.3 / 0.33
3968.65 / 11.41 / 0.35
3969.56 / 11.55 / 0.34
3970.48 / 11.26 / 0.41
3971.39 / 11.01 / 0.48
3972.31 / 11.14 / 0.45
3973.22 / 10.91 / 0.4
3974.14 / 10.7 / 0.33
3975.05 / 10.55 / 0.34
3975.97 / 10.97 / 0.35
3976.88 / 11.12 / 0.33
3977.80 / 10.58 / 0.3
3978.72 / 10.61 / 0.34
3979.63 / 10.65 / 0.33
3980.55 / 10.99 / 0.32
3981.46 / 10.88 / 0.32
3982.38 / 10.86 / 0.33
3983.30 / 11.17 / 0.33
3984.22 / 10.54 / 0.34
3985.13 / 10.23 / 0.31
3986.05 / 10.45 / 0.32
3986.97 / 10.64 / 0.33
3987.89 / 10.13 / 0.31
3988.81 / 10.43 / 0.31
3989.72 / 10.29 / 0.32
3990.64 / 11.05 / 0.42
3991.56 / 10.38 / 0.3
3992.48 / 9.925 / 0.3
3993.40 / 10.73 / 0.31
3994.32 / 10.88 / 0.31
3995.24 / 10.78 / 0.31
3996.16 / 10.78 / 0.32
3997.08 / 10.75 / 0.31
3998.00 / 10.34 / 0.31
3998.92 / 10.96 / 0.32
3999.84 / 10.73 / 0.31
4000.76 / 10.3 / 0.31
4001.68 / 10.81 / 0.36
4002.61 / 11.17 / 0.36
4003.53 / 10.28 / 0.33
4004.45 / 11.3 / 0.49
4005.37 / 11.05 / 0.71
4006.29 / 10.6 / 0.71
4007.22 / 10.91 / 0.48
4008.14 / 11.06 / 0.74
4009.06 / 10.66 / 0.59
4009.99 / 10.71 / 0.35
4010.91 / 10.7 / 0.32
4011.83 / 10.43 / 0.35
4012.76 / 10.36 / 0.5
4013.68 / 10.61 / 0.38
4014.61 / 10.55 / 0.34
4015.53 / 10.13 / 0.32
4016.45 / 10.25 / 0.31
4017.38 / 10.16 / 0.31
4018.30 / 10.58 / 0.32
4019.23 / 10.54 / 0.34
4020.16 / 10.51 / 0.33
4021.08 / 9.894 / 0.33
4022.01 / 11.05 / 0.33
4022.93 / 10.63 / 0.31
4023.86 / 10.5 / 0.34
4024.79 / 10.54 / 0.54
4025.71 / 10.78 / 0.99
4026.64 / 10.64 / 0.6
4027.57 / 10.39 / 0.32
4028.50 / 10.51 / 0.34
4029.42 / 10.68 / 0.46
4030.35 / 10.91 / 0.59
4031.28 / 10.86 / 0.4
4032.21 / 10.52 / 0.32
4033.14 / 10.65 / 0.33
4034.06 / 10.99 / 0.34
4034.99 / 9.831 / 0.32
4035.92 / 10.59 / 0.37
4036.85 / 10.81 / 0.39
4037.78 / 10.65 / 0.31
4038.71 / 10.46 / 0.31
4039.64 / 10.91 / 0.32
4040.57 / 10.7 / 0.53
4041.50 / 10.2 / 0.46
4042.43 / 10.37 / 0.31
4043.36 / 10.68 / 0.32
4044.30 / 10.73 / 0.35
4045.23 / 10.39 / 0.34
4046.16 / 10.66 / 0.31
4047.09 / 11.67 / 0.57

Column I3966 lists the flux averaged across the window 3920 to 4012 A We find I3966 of 11.1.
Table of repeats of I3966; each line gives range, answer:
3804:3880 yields 12.4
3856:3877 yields 12.8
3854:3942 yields 12.1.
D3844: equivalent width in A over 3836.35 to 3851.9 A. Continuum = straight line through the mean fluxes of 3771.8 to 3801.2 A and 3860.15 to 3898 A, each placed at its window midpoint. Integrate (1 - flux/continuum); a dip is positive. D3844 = 0.31 A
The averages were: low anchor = 12.5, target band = 12.2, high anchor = 12.5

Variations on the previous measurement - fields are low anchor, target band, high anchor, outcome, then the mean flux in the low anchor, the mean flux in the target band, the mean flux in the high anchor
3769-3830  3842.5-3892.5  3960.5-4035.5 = -2.9 A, 12.4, 12.5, 10.8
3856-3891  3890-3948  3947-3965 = 1.9 A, 12.6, 11.6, 11.5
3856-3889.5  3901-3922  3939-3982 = 0.5 A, 12.6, 11.8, 11.3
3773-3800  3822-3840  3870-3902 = 0.3 A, 12.5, 12.2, 12.3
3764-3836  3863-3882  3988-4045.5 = -1.6 A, 12.4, 12.7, 10.6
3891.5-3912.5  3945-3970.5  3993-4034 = -0.7 A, 11.8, 11.5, 10.6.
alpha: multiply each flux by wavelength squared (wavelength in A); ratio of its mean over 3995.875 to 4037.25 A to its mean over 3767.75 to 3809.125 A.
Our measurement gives 0.96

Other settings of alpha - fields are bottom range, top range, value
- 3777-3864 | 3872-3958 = 1.00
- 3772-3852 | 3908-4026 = 0.98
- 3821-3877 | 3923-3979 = 0.96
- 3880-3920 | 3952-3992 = 0.97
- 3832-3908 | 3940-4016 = 0.94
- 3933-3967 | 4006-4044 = 0.96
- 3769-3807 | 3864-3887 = 1.06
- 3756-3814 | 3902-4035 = 0.97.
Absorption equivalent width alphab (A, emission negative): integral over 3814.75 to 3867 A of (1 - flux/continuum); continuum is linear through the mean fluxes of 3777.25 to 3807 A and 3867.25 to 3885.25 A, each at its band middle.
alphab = 0.8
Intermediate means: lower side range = 12.4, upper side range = 12.6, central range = 12.3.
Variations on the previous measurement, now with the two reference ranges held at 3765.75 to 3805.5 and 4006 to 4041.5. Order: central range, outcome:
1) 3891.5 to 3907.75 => -0.34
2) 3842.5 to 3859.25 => -0.49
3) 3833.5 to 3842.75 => -0.16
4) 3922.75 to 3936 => -0.20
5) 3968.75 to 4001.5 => 0.48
